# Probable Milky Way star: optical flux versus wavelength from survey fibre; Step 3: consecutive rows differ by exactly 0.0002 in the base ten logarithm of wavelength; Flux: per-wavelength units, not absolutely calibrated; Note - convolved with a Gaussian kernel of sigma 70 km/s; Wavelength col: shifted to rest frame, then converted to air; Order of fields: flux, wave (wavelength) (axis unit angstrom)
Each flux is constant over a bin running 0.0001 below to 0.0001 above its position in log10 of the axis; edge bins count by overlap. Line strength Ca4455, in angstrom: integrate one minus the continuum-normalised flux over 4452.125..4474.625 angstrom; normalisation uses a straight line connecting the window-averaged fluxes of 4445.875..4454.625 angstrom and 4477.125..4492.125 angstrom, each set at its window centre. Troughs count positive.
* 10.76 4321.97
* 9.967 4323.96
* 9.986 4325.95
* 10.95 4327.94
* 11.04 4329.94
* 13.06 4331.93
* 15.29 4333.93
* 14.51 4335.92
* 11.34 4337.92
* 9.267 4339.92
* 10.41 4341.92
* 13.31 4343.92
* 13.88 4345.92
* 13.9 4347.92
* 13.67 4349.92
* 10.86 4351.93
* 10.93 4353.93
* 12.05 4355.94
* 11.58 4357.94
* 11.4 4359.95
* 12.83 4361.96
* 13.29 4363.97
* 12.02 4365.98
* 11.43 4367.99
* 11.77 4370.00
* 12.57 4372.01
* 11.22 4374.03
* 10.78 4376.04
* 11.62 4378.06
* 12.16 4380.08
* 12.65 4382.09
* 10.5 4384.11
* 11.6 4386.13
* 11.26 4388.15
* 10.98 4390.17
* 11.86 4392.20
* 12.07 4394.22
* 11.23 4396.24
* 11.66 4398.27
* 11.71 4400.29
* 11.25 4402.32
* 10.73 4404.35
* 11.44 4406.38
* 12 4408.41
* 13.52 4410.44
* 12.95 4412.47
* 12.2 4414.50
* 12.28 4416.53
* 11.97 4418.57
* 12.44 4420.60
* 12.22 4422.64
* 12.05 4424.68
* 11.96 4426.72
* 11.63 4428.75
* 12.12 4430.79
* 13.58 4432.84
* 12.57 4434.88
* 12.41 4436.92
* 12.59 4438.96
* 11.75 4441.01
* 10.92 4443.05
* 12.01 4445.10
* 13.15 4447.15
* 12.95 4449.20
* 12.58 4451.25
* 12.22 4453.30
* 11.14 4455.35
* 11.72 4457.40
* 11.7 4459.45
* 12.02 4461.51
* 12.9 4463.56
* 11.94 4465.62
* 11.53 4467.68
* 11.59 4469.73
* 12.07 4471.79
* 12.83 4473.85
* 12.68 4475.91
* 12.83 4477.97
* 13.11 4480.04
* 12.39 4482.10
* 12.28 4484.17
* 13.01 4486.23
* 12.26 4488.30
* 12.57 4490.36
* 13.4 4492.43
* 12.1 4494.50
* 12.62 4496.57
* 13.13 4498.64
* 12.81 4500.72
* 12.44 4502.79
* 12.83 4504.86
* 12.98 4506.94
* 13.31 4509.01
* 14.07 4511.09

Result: 1.2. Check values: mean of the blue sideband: 12.6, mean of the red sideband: 12.7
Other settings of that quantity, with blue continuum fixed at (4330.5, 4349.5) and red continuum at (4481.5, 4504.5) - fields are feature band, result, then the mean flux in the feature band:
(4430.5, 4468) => 1.4 angstrom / 12.2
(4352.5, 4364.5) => 0.8 angstrom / 11.9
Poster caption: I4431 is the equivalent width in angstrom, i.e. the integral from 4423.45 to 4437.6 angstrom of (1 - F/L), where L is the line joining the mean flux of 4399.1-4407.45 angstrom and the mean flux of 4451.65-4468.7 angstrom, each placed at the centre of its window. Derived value -0.9 angstrom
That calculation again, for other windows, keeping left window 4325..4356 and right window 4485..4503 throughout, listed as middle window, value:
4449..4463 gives 0.6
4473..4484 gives -0.1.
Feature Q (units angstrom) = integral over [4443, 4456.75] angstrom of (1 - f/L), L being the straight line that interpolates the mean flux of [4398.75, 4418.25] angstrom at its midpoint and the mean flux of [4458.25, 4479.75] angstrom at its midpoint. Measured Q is -0.1 angstrom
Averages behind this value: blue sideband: 12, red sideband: 12.2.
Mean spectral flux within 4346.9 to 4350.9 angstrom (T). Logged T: 13.8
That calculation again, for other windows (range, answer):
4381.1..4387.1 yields 11.6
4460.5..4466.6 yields 12.3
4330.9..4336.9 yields 14.3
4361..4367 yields 12.7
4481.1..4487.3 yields 12.6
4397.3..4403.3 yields 11.5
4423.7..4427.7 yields 12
